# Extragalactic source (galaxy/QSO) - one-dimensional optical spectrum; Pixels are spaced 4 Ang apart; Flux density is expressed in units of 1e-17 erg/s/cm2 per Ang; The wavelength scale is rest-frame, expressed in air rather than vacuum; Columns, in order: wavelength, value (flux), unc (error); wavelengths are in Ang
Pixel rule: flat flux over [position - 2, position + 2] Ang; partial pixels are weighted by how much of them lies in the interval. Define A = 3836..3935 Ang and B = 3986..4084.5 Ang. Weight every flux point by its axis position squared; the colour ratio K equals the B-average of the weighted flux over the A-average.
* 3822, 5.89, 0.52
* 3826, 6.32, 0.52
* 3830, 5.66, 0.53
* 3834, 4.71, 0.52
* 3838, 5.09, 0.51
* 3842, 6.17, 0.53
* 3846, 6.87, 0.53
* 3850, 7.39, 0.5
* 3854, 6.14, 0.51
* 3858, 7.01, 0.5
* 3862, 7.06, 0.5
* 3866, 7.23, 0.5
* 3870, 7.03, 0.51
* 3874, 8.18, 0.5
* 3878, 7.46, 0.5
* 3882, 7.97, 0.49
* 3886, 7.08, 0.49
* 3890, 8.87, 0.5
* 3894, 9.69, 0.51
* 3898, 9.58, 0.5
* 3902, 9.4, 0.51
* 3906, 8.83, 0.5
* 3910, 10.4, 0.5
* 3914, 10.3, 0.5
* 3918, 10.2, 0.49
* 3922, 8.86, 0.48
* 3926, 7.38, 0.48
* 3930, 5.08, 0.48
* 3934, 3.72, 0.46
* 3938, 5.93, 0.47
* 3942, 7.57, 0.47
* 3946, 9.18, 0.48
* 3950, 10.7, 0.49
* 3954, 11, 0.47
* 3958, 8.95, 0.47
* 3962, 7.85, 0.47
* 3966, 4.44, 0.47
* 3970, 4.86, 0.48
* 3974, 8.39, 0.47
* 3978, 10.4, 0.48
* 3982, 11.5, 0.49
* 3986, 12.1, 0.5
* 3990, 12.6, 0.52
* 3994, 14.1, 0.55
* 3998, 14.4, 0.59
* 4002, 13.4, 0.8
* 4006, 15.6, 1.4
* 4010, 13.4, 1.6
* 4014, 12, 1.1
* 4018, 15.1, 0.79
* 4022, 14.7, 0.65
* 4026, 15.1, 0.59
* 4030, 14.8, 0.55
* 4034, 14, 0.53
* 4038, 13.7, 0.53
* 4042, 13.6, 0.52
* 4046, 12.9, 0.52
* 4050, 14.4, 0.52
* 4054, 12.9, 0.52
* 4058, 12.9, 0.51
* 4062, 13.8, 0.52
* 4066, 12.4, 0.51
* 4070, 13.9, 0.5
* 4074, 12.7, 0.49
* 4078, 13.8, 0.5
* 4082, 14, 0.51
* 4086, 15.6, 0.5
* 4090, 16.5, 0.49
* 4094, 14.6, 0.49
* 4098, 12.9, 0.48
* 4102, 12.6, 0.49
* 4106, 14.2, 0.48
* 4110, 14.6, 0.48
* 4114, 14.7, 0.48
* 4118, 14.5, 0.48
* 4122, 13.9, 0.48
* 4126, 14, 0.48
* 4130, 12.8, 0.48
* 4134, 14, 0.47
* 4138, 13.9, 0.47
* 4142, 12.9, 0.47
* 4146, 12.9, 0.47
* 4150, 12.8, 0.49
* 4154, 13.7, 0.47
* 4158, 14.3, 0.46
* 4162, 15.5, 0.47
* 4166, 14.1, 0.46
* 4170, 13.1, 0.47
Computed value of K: 1.91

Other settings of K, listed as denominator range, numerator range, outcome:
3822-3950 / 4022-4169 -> 2.05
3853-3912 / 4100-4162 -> 1.91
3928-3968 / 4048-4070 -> 1.89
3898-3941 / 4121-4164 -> 1.90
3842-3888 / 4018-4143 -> 2.17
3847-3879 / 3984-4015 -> 2.02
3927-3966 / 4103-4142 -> 2.01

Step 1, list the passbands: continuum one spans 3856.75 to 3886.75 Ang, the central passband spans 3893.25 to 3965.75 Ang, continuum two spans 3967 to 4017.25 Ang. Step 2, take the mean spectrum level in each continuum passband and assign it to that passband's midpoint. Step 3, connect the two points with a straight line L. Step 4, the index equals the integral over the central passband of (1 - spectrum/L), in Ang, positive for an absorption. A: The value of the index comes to 7.2 Ang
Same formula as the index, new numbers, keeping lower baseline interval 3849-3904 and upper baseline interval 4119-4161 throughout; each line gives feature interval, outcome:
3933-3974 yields 8.51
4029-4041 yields -2.93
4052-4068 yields -1.55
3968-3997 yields -1.36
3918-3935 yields 3.90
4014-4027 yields -4.14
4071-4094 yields -4.00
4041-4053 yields -2.08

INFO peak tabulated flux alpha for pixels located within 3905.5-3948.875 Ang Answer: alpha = 10.4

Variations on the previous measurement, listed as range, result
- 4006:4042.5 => 15.6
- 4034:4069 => 14.4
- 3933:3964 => 11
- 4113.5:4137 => 14.7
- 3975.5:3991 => 12.6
